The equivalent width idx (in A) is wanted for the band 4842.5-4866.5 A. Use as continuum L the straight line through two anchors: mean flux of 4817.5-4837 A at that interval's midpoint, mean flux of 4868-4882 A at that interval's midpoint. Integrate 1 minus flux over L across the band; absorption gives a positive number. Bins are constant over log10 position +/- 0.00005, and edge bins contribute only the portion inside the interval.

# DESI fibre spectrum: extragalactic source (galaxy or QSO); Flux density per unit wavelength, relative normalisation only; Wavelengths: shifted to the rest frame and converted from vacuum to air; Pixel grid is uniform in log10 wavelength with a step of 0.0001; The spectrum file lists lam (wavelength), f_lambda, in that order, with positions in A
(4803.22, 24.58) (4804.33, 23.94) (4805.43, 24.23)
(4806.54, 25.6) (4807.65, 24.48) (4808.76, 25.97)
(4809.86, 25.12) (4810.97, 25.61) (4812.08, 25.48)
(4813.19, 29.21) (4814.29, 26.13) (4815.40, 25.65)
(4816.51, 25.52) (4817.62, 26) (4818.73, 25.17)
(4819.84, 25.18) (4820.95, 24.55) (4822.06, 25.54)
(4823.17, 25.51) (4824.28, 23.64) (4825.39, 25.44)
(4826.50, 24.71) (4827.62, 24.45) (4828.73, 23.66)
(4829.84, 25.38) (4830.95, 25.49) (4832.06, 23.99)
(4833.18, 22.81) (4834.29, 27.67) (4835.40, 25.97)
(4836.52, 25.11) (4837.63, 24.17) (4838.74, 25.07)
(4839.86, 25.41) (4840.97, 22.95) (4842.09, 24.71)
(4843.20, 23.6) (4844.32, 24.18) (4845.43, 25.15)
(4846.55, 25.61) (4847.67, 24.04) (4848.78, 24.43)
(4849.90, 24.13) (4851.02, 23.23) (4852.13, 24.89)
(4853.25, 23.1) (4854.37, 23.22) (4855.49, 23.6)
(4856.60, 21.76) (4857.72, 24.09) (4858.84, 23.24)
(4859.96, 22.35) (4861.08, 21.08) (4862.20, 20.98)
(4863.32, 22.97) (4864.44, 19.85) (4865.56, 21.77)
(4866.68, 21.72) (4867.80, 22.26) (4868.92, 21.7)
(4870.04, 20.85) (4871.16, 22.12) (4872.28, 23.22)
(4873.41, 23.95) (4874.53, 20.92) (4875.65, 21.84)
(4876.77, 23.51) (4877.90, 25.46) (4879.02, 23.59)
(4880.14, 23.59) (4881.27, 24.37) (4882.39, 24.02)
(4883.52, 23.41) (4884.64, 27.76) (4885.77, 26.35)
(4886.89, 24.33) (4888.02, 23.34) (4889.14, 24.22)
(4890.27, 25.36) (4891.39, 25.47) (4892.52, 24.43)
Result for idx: 0.64 A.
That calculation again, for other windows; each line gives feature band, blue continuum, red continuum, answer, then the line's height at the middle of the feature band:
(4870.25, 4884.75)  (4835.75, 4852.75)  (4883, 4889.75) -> 0.8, 24.8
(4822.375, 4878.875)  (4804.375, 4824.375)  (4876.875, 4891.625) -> 3.2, 25.1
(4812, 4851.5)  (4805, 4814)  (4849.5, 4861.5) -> -0.8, 24.5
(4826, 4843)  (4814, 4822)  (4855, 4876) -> -0.3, 24.3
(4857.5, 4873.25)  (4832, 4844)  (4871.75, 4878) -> 0.9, 23.4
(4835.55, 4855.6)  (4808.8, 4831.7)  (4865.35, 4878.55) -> -0.3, 24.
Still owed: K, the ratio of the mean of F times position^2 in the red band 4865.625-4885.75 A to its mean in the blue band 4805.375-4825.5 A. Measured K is 0.93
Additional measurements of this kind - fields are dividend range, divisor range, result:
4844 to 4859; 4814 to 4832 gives 0.97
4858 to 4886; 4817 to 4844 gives 0.94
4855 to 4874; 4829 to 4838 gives 0.90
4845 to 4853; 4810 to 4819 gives 0.95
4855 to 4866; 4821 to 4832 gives 0.91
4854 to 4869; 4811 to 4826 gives 0.88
